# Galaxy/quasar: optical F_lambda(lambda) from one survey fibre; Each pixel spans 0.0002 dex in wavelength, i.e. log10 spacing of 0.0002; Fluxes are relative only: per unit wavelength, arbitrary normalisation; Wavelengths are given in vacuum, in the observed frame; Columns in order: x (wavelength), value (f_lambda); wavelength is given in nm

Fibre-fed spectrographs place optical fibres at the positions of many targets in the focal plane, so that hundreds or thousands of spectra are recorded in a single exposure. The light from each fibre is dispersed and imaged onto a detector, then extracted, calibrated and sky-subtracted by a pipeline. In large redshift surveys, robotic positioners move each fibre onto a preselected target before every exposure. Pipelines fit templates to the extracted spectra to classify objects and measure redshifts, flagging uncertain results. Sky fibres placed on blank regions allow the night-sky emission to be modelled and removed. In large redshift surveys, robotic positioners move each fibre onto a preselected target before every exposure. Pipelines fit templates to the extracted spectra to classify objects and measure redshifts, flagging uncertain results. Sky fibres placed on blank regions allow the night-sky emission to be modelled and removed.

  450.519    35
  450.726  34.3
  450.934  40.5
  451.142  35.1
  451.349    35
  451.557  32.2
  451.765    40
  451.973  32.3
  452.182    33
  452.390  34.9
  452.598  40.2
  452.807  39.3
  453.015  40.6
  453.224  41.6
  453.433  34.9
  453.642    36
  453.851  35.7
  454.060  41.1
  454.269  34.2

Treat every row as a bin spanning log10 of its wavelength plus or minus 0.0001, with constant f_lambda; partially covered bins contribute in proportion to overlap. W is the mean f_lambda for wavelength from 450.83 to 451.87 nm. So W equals 36.6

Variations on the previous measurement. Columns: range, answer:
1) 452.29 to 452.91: 38.1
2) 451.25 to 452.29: 34.5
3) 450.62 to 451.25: 36.7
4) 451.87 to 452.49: 33.4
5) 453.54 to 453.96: 35.9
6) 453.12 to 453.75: 37.5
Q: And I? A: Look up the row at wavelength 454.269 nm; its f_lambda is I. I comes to 34.2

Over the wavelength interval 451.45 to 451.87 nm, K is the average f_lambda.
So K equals 36.1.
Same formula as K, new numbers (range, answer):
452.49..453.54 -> 39.3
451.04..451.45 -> 35.1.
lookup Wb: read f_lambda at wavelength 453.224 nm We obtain 41.6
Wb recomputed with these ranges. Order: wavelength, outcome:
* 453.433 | 34.9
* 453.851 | 35.7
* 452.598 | 40.2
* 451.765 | 40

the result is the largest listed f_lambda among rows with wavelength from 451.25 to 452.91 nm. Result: 40.2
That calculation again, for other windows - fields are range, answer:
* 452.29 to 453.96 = 41.6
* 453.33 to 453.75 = 36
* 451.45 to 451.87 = 40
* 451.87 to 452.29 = 33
